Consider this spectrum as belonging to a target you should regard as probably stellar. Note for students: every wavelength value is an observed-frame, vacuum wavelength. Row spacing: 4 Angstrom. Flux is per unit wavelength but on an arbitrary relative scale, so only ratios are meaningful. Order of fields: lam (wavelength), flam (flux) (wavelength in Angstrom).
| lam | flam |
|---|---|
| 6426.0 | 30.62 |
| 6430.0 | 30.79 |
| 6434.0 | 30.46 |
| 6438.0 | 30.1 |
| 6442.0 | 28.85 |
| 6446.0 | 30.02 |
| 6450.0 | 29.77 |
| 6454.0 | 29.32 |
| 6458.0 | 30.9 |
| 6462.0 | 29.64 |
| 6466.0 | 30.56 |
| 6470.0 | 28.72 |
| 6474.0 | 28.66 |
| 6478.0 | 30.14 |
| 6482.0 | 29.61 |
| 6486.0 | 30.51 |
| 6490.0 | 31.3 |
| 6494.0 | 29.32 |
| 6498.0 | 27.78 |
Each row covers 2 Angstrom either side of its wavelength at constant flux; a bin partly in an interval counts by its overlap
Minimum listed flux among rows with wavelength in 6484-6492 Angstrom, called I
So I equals 30.51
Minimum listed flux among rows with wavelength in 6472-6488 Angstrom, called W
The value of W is 28.66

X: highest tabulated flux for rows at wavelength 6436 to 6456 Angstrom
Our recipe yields 30.1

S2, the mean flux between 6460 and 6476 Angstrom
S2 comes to 29.4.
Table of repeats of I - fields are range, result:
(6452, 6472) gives 28.72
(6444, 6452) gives 29.77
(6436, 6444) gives 28.85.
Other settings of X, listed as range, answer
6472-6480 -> 30.14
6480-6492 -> 31.3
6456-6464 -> 30.9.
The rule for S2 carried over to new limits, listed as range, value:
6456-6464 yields 30.3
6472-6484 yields 29.5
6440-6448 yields 29.4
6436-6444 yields 29.5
